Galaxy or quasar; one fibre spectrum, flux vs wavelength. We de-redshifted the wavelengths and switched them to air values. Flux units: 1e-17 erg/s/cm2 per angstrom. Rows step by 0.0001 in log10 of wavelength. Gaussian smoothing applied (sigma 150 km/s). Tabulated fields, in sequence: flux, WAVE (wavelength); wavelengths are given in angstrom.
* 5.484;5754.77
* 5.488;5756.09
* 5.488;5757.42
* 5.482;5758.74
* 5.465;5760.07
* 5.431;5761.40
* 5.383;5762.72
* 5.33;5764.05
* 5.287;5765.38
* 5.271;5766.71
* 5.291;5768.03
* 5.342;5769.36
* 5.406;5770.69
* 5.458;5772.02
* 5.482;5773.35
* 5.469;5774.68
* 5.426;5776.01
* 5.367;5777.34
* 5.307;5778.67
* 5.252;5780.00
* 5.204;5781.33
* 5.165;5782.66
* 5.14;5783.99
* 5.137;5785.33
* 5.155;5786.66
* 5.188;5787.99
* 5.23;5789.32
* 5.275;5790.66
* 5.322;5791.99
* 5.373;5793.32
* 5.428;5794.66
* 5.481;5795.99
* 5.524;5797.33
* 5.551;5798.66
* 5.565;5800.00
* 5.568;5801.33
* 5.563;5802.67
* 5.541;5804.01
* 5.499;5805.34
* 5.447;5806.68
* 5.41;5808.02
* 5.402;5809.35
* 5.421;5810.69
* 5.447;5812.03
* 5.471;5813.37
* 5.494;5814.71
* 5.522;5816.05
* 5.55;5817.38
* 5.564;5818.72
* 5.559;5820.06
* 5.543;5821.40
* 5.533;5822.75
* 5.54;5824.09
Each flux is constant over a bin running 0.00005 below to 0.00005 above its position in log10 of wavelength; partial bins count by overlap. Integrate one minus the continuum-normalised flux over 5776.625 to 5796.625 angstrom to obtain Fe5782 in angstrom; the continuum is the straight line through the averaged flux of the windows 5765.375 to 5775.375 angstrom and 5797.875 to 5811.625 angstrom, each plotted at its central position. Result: 0.6 angstrom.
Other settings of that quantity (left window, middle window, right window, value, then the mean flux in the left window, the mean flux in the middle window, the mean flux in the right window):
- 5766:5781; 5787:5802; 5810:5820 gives 0.1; 5.37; 5.41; 5.5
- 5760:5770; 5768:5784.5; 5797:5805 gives 0.2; 5.34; 5.33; 5.55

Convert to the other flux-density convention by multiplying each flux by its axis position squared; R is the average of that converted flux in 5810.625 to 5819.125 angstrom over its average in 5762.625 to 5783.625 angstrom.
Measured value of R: 1.05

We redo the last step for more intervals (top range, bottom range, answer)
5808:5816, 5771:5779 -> 1.02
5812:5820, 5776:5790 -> 1.07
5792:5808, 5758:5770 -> 1.04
